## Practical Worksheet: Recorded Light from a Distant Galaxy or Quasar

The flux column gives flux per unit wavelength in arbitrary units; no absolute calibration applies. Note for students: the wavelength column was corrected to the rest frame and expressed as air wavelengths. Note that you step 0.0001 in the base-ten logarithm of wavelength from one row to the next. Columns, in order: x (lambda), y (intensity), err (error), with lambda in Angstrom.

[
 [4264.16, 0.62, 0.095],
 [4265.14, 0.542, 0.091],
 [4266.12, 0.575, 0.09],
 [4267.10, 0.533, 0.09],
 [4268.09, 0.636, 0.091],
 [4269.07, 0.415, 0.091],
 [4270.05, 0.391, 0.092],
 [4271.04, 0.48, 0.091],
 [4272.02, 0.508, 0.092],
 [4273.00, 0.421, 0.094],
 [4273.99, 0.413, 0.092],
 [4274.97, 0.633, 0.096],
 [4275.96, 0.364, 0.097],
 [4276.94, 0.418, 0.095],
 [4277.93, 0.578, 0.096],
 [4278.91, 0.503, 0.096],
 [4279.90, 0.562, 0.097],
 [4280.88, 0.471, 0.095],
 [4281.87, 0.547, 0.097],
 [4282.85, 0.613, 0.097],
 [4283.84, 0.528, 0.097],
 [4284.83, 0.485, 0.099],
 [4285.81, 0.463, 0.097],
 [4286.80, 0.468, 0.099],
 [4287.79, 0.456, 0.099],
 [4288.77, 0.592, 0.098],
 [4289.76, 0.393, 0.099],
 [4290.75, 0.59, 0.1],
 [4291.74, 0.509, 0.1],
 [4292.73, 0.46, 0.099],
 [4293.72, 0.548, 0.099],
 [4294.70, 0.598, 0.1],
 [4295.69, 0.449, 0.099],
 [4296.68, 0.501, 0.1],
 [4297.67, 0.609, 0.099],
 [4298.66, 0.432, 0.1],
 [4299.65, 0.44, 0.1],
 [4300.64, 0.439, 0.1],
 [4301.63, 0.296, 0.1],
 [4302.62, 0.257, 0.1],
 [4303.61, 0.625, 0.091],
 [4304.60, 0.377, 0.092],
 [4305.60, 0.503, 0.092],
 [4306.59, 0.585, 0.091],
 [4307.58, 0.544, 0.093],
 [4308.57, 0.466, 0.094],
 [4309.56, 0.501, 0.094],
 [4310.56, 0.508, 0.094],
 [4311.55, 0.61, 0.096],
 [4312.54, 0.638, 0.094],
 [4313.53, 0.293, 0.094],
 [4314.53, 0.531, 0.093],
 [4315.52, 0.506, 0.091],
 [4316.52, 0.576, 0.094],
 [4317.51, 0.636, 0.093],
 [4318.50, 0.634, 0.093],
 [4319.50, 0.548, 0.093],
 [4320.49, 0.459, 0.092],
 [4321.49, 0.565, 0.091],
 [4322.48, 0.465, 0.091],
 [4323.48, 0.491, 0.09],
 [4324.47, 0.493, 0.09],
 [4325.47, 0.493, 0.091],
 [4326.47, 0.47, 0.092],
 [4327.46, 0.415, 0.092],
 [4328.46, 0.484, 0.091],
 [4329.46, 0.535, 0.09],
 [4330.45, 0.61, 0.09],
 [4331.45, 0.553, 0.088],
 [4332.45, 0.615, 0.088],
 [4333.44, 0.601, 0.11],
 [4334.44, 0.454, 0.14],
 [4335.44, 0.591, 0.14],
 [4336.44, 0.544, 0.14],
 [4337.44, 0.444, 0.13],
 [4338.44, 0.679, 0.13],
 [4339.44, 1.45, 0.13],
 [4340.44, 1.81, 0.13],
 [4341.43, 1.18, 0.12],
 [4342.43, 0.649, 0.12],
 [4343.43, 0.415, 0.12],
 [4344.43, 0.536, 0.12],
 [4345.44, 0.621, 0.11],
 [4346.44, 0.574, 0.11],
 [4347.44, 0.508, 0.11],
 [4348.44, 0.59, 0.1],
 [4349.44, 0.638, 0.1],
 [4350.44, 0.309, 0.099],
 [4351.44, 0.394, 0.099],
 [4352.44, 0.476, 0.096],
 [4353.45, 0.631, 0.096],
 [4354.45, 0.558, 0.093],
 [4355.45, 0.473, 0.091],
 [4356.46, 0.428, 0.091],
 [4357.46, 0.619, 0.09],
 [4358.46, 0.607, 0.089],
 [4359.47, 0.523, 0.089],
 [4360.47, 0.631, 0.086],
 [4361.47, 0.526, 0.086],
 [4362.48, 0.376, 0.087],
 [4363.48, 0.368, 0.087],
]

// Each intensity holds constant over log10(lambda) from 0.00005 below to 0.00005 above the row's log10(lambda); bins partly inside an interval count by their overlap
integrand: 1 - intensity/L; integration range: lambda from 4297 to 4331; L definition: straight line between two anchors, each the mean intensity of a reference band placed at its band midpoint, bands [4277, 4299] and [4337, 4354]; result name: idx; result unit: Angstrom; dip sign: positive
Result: 5.5 Angstrom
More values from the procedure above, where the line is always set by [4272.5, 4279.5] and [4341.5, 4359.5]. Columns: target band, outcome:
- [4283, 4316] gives 0.41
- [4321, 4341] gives -4.19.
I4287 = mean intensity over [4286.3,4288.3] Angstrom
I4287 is 0.464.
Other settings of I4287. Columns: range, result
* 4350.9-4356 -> 0.504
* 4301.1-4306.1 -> 0.412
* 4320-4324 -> 0.495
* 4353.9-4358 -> 0.522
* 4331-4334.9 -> 0.557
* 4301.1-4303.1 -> 0.28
